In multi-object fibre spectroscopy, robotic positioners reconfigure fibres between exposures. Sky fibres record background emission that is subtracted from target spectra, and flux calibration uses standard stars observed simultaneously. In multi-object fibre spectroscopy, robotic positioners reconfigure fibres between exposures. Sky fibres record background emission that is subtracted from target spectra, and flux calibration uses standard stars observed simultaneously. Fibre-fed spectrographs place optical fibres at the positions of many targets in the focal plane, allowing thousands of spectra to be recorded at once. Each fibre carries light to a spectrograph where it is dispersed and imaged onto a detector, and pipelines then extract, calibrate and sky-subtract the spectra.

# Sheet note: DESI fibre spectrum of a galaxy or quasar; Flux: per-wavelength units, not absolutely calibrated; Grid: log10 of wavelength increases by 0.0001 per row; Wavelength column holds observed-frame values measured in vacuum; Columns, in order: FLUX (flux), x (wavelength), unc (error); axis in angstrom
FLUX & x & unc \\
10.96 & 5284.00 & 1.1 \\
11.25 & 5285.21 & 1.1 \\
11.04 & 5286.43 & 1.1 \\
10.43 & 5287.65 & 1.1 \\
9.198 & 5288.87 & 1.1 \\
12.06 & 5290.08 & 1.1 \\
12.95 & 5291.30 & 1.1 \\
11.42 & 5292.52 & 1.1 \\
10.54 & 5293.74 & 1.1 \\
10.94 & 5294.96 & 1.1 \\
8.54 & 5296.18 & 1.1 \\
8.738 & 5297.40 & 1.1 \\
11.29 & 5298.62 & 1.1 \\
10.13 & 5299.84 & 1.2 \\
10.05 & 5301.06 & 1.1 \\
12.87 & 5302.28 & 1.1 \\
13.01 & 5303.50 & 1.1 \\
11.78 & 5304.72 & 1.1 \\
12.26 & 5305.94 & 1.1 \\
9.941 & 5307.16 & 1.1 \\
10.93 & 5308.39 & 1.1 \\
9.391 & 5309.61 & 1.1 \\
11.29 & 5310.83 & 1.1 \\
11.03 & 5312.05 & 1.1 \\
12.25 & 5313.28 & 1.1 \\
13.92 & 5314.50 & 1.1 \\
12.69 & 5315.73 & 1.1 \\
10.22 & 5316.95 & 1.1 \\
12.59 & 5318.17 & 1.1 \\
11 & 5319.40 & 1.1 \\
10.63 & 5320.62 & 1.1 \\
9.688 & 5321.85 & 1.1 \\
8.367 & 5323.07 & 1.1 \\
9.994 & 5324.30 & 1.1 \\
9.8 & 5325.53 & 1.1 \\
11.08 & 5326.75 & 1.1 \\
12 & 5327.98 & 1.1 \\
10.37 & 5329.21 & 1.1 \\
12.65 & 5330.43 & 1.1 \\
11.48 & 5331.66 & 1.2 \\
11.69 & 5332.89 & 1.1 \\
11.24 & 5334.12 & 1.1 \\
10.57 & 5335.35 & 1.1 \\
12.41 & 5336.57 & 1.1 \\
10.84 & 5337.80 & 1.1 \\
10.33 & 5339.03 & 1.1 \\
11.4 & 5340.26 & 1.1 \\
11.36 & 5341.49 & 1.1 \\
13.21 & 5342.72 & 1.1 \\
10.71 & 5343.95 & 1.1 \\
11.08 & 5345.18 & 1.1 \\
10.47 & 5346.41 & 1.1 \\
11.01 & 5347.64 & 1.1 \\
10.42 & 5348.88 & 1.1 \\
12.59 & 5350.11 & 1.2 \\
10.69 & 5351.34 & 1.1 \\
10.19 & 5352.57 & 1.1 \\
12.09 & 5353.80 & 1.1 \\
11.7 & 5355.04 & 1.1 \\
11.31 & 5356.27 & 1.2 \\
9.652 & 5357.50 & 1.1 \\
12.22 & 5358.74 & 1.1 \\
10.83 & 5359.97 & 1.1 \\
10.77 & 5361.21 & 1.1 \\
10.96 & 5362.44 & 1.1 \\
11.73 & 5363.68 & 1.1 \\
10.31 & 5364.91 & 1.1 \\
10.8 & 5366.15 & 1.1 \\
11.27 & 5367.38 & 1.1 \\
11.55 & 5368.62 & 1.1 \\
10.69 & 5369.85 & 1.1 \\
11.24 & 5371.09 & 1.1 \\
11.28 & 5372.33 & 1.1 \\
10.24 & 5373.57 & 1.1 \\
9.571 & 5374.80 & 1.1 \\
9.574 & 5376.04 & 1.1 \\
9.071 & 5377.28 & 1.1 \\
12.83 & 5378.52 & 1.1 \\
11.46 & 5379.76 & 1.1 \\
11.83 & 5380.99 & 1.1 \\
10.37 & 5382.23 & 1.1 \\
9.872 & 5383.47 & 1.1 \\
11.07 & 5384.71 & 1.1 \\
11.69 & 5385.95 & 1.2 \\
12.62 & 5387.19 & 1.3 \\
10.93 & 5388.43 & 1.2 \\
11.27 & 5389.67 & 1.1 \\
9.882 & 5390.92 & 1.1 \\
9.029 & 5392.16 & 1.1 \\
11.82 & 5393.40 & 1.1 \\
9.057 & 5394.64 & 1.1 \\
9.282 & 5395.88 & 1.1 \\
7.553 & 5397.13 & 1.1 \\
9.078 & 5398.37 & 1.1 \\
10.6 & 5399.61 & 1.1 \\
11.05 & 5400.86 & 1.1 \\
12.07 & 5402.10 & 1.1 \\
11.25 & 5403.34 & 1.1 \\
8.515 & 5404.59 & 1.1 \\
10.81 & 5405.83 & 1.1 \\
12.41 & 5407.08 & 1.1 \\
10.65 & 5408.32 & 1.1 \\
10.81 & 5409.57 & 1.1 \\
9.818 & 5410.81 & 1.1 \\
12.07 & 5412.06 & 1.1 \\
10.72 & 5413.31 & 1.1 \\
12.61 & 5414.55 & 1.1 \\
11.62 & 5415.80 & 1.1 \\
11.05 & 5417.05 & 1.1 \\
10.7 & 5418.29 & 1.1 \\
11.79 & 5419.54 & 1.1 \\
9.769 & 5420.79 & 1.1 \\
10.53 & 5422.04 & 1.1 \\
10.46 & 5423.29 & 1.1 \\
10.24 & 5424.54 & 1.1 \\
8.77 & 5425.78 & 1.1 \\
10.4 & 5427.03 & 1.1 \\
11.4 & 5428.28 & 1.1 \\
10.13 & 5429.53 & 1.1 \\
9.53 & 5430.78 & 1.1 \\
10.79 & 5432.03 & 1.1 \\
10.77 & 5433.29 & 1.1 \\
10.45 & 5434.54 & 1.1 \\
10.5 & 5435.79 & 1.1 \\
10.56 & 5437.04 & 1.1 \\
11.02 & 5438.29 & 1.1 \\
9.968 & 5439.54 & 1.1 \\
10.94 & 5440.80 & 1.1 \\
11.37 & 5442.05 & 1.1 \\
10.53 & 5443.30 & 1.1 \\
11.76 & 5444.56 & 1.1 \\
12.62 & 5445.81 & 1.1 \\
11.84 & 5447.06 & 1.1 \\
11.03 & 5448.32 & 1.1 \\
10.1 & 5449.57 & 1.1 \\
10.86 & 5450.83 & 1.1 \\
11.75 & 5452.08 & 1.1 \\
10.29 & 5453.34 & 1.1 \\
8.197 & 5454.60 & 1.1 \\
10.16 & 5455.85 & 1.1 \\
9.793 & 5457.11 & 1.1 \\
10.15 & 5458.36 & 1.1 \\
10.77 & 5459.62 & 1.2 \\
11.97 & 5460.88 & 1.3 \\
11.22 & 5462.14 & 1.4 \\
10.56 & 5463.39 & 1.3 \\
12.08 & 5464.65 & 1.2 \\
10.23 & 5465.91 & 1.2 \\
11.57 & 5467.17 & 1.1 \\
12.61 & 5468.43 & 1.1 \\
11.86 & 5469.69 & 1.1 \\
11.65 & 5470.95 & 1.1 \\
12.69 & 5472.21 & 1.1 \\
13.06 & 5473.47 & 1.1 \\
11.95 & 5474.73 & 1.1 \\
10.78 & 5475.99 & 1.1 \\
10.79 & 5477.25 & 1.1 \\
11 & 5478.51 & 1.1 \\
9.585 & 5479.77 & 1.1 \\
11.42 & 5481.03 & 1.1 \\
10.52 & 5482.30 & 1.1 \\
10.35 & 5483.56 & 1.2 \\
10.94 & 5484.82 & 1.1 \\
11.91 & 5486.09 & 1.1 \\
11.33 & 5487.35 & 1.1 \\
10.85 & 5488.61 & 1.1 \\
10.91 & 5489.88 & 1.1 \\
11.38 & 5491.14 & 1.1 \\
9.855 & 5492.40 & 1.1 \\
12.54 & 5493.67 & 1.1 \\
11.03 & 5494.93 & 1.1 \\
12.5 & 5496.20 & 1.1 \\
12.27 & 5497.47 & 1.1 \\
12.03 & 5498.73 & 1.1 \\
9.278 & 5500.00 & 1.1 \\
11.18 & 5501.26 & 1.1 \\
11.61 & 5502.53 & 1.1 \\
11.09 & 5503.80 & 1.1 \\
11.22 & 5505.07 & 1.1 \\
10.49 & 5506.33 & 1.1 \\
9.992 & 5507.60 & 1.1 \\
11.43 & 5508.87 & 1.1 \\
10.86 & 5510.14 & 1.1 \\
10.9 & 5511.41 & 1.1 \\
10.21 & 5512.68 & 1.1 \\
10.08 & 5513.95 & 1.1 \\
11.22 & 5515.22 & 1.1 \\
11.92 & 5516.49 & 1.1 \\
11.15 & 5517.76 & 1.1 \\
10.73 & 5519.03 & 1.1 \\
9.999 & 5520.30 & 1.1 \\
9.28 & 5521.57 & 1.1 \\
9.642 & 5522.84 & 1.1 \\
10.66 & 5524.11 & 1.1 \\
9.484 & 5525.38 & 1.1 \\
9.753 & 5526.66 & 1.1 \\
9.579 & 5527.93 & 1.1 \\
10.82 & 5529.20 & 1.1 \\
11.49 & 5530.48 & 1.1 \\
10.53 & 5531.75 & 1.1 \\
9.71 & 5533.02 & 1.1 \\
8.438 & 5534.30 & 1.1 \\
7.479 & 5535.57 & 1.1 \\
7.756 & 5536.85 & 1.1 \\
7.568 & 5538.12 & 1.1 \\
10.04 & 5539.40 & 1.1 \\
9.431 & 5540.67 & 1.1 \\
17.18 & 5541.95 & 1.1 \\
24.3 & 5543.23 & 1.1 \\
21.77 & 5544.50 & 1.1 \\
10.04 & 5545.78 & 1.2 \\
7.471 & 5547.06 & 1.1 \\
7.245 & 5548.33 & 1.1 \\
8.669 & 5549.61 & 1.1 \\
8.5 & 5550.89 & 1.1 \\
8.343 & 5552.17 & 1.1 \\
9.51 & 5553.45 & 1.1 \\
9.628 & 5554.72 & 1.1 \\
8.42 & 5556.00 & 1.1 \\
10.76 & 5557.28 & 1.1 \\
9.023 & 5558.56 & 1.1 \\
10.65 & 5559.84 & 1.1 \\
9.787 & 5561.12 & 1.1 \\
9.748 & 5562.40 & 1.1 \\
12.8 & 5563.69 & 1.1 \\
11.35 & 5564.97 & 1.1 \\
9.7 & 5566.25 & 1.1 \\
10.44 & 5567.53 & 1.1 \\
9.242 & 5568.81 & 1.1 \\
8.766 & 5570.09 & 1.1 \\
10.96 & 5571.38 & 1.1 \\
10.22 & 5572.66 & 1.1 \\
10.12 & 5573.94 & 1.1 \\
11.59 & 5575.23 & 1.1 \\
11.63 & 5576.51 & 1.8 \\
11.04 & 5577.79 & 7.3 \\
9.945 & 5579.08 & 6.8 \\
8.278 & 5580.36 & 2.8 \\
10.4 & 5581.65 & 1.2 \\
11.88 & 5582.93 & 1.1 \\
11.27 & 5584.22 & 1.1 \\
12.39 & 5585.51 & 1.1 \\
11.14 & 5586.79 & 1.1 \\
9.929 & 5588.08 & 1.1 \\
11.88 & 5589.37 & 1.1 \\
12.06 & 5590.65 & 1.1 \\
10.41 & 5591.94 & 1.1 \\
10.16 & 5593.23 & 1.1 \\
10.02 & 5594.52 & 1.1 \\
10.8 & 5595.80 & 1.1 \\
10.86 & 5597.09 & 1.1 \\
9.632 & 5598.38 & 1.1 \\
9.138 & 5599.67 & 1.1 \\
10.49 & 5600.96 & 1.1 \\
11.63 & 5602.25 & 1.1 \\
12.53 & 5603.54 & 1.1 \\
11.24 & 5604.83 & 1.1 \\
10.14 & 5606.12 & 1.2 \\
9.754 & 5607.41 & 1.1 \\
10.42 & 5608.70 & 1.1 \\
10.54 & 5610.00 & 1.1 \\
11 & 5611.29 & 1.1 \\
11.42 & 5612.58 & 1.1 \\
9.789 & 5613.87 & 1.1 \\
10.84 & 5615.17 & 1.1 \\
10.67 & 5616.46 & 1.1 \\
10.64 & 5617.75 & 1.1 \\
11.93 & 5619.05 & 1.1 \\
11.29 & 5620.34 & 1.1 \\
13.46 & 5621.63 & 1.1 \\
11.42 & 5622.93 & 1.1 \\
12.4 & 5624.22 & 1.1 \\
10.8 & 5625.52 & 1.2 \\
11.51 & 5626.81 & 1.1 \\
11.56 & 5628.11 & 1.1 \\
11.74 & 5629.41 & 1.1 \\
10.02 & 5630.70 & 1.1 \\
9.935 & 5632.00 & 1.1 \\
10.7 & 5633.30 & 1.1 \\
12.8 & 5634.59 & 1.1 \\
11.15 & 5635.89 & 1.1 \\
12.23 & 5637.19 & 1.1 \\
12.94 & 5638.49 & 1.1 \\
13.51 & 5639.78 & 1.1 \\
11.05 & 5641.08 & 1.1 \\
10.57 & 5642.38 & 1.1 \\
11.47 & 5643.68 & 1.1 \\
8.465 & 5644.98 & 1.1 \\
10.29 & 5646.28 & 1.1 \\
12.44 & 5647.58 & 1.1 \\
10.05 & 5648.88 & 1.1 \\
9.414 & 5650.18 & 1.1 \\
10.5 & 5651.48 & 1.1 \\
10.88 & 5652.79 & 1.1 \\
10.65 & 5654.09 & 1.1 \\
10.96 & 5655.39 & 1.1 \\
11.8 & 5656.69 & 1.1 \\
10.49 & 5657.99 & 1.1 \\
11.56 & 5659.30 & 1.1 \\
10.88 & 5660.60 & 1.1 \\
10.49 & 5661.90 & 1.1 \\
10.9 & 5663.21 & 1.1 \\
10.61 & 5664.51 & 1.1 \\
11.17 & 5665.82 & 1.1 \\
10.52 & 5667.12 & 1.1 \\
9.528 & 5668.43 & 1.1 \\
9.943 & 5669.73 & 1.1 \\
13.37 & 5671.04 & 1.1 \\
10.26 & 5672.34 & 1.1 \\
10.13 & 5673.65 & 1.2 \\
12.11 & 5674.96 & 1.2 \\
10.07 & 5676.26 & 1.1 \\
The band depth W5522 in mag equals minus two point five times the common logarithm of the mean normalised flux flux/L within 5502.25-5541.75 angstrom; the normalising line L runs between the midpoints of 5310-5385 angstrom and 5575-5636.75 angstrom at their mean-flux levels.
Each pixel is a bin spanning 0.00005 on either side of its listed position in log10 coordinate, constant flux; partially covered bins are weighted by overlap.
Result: 0.08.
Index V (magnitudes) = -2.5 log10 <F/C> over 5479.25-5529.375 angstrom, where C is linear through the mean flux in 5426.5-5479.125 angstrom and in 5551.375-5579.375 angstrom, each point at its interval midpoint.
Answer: -0.02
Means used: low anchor 11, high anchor 10.2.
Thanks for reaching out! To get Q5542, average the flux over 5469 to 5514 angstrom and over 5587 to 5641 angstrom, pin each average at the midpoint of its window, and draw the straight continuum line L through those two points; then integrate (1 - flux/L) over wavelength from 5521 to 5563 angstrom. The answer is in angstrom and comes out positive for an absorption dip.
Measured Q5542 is 2.9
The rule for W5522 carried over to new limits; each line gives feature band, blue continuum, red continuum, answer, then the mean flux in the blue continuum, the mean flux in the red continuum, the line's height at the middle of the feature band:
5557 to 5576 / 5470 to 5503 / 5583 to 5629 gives 0.077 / 11.3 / 11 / 11.1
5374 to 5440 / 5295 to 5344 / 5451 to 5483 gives 0.048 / 11.1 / 11.1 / 11.1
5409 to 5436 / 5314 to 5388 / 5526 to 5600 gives 0.023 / 11.1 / 10.6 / 10.9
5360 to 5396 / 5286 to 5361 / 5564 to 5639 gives 0.027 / 11.1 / 10.9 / 11.1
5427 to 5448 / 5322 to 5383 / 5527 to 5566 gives -0.006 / 11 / 10.6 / 10.8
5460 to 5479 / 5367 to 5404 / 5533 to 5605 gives -0.095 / 10.6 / 10.6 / 10.6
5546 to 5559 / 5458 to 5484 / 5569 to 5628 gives 0.243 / 11.3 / 10.8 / 11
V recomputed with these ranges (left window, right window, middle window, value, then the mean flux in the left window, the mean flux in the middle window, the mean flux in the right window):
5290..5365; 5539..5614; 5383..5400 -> 0.08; 11.1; 10.3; 10.8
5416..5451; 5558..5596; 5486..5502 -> -0.06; 10.7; 11.3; 10.6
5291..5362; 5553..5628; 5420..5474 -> 0.01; 11.1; 10.9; 10.7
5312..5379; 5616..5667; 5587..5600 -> 0.06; 11.1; 10.5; 11.2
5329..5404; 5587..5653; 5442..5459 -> 0.02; 10.9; 10.7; 11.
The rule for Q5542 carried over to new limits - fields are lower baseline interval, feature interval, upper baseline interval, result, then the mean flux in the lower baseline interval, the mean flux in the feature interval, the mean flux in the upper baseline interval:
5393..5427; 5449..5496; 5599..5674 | -1.7 angstrom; 10.6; 11.1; 11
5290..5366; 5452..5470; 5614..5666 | 0.5 angstrom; 11.1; 10.8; 11.1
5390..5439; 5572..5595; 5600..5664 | 0.3 angstrom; 10.5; 10.8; 11.1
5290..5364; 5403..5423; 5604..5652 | 0.3 angstrom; 11.1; 10.9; 11.1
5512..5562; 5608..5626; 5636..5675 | -0.6 angstrom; 10.5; 11.2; 11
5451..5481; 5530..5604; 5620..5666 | 3.4 angstrom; 11.1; 10.6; 11.2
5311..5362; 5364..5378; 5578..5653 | 0.8 angstrom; 11.2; 10.6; 11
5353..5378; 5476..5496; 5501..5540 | -1.3 angstrom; 10.8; 11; 10.2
